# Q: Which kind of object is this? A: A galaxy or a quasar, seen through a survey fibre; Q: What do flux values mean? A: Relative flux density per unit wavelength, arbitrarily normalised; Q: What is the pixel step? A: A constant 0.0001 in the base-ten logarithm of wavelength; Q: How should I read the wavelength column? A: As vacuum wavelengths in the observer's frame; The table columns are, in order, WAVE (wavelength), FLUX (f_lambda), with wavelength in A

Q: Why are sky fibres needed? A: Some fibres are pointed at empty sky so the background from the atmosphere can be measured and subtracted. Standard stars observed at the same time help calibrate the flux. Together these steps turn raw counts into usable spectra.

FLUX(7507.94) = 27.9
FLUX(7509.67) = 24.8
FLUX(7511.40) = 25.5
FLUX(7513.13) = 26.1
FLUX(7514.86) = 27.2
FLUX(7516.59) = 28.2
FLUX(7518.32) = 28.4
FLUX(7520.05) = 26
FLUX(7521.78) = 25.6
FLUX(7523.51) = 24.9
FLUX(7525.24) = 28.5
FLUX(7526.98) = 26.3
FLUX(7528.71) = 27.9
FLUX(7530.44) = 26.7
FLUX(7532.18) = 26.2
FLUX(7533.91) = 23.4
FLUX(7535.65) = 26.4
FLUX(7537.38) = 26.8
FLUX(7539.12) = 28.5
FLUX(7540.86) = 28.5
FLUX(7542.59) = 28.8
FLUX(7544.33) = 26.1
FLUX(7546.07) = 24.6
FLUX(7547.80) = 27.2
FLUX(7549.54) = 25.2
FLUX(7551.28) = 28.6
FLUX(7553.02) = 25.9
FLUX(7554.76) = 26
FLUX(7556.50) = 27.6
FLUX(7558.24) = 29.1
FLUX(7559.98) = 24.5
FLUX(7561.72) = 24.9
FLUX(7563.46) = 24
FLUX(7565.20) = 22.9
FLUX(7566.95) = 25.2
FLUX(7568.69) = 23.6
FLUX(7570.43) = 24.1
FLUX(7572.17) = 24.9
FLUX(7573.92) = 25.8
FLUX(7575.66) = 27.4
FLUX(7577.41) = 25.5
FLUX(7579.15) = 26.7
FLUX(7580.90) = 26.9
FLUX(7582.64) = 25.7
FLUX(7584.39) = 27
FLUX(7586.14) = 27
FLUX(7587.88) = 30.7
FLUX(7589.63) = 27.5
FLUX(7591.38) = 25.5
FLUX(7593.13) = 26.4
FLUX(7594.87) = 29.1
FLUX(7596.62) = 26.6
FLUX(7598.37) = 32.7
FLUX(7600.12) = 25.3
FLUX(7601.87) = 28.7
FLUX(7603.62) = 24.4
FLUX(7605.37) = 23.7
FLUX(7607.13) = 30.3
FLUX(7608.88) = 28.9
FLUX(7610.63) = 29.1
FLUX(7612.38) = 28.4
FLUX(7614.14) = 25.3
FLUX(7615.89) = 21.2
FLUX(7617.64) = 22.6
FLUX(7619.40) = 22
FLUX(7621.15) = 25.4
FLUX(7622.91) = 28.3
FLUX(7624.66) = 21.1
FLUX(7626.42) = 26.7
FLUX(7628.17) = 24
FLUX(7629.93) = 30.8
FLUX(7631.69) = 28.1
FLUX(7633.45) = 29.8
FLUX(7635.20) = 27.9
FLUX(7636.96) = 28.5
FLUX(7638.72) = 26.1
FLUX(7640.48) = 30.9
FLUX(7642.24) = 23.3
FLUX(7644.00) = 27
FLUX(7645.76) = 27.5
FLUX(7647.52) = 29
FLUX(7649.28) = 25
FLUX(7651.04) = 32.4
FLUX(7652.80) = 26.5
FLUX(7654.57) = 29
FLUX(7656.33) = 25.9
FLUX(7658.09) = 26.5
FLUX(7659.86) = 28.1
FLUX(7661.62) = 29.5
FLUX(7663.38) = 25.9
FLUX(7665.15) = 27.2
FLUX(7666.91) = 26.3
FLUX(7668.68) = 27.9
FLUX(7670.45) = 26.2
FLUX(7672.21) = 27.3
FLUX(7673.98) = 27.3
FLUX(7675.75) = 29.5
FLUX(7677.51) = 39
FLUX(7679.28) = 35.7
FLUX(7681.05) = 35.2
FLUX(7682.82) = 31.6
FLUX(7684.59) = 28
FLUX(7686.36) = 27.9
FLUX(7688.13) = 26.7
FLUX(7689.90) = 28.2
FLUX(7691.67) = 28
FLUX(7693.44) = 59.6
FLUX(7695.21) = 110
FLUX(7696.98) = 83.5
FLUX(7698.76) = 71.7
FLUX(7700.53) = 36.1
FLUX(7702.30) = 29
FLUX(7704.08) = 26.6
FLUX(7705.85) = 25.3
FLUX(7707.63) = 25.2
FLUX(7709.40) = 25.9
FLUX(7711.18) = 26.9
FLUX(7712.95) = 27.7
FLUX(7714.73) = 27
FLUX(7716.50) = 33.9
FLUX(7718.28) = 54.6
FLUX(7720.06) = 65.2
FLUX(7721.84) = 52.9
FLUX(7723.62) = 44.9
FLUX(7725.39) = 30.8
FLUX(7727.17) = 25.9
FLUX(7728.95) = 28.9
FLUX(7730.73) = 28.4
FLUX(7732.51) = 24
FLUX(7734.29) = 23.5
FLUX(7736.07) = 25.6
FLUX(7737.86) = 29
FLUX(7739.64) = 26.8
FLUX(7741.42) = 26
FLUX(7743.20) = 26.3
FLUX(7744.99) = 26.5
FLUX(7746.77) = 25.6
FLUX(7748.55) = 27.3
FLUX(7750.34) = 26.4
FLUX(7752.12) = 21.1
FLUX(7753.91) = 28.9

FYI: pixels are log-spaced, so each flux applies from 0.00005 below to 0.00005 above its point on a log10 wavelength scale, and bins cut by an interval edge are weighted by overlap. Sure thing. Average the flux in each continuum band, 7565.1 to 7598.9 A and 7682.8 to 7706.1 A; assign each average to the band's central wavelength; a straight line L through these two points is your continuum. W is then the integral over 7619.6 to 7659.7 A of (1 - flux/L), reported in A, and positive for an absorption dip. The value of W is 9.7 A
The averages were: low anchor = 26.6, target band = 27.2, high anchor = 44.7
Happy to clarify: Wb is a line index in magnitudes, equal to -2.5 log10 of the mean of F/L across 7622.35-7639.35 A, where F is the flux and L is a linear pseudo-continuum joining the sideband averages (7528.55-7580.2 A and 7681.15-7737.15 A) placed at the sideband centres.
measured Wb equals 0.18 mag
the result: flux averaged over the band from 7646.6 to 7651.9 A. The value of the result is 28.8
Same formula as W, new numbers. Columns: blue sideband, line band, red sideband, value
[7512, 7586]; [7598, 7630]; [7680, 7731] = 5.8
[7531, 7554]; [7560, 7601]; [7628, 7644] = 1.3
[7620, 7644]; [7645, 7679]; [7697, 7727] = 3.3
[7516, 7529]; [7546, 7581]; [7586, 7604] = 2.1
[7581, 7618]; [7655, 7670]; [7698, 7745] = 1.5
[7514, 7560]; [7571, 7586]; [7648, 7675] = 0.4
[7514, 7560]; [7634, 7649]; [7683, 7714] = 3.4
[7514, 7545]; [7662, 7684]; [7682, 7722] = 5.1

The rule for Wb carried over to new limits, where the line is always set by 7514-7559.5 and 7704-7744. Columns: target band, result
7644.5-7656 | 0.069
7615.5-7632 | 0.168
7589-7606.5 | 0.058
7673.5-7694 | -0.066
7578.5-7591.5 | 0.037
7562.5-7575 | 0.138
